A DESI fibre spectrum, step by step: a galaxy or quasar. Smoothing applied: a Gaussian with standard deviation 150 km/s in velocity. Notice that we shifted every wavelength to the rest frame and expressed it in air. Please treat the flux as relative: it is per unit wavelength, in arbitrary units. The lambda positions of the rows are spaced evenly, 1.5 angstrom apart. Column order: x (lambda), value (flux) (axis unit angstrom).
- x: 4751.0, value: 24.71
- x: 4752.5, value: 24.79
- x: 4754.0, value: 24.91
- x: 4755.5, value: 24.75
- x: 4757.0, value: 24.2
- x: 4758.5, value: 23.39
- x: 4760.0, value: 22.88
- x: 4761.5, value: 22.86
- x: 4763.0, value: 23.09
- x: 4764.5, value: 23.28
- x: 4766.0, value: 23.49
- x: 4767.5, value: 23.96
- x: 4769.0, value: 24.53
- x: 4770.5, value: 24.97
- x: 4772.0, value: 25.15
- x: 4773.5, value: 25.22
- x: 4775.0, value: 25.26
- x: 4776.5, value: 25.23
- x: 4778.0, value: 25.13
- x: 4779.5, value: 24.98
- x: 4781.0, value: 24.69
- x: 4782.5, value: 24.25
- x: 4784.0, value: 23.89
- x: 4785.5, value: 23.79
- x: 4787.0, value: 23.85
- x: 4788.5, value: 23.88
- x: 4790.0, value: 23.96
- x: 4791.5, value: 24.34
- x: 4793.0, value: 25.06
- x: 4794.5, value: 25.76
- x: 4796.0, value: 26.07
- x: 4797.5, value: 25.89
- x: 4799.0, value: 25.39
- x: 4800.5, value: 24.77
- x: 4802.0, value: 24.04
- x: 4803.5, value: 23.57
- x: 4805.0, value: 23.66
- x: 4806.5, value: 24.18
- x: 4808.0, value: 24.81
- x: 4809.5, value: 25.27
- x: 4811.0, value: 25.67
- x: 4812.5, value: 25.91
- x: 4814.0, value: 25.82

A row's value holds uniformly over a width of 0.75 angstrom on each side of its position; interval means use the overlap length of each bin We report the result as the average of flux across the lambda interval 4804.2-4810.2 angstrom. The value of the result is 24.5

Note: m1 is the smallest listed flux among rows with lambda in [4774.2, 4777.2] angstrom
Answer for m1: 25.23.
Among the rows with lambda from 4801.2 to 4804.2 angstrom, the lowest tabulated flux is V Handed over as 23.57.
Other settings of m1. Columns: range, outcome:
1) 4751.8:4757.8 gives 24.2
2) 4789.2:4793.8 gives 23.96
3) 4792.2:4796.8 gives 25.06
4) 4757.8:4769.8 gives 22.86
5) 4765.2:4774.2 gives 23.49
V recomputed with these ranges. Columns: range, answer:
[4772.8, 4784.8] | 23.89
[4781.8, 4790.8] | 23.79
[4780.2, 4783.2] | 24.25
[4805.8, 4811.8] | 24.18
